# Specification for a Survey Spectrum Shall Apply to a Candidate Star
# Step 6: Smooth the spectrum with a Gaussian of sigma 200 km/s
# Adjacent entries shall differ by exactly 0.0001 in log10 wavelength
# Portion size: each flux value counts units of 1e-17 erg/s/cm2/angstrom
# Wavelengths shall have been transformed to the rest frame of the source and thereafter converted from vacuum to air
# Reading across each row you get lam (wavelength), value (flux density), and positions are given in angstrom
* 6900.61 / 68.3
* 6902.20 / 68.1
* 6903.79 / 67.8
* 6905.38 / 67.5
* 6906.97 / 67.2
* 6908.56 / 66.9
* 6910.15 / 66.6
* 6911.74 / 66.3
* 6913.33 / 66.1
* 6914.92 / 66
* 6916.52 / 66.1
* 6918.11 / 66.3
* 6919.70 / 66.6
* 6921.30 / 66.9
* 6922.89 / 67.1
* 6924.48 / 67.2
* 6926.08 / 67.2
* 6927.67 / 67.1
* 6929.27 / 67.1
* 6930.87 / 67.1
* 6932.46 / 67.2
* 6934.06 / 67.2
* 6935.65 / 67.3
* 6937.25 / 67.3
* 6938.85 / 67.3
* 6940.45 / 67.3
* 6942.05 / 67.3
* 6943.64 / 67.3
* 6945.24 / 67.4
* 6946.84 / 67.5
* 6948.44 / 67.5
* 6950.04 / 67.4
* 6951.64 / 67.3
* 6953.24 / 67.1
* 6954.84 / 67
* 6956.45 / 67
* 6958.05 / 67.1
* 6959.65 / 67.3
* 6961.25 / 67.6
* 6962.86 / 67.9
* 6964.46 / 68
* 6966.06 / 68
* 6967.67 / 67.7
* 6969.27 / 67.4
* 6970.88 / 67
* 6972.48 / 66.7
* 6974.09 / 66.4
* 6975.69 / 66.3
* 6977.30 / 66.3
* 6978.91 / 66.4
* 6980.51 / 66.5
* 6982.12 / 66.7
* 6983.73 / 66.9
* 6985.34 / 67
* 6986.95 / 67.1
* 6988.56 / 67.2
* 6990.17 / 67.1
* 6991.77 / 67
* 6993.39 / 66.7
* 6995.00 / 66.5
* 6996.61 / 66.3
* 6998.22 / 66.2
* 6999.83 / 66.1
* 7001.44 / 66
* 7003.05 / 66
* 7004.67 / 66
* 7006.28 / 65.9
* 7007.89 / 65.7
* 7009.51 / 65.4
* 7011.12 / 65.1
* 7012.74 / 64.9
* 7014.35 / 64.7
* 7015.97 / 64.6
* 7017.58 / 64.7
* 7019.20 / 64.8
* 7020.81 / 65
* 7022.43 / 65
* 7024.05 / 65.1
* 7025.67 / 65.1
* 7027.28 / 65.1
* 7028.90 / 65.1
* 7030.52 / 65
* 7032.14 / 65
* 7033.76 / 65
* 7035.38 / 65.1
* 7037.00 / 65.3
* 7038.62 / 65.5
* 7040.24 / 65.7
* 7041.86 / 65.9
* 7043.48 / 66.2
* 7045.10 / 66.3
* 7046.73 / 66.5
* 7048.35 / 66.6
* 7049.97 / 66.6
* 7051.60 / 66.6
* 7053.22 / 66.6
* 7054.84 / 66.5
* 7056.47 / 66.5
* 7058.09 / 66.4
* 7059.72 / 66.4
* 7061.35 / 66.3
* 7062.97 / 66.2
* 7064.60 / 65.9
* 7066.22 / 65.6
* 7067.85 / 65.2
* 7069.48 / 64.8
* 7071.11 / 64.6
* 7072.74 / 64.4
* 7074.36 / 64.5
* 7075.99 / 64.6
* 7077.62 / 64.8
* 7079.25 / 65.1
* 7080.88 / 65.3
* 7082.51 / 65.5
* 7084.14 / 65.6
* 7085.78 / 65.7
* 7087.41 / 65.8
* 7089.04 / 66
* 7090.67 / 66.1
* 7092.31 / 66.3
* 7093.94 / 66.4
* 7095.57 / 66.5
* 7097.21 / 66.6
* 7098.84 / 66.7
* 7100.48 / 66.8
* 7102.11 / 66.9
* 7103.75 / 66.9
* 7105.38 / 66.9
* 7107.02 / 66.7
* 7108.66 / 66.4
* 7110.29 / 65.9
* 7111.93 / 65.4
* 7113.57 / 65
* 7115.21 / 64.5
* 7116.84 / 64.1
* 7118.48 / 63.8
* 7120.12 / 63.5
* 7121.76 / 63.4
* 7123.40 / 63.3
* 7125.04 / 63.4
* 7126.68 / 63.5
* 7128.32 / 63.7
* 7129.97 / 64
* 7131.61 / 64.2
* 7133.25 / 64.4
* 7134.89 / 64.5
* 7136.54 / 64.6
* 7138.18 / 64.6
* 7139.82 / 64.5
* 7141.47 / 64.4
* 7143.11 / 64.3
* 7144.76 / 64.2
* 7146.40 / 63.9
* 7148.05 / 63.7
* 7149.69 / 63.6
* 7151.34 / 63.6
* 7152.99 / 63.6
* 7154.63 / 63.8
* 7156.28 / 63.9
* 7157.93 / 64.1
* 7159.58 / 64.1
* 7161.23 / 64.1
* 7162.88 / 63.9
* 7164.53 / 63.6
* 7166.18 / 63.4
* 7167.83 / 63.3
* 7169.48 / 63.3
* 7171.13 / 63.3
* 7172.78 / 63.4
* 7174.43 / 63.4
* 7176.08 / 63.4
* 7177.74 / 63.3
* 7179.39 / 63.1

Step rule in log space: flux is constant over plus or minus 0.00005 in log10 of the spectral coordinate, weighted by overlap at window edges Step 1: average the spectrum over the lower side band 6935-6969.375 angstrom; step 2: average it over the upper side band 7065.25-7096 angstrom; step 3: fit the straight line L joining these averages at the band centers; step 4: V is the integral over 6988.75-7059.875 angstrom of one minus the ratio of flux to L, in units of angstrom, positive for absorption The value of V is 0.5 angstrom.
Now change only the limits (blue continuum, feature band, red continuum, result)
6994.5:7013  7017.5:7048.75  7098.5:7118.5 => 0.2 angstrom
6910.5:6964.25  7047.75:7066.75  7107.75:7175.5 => -0.3 angstrom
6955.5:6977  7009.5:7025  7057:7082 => 0.3 angstrom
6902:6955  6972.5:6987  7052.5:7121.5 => 0.0 angstrom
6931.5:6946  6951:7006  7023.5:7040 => -0.4 angstrom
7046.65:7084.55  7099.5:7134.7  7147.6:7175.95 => -0.2 angstrom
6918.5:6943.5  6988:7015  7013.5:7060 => 0.0 angstrom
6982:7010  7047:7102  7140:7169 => -0.6 angstrom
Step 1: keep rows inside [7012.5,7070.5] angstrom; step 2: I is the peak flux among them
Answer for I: 66.6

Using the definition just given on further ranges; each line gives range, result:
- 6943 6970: 68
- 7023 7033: 65.1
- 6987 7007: 67.2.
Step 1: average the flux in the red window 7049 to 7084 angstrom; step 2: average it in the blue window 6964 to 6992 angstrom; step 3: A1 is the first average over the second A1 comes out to 1.0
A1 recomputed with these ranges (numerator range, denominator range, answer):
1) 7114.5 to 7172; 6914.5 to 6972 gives 0.95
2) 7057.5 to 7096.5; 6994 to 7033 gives 1.00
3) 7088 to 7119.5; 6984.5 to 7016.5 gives 1.00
